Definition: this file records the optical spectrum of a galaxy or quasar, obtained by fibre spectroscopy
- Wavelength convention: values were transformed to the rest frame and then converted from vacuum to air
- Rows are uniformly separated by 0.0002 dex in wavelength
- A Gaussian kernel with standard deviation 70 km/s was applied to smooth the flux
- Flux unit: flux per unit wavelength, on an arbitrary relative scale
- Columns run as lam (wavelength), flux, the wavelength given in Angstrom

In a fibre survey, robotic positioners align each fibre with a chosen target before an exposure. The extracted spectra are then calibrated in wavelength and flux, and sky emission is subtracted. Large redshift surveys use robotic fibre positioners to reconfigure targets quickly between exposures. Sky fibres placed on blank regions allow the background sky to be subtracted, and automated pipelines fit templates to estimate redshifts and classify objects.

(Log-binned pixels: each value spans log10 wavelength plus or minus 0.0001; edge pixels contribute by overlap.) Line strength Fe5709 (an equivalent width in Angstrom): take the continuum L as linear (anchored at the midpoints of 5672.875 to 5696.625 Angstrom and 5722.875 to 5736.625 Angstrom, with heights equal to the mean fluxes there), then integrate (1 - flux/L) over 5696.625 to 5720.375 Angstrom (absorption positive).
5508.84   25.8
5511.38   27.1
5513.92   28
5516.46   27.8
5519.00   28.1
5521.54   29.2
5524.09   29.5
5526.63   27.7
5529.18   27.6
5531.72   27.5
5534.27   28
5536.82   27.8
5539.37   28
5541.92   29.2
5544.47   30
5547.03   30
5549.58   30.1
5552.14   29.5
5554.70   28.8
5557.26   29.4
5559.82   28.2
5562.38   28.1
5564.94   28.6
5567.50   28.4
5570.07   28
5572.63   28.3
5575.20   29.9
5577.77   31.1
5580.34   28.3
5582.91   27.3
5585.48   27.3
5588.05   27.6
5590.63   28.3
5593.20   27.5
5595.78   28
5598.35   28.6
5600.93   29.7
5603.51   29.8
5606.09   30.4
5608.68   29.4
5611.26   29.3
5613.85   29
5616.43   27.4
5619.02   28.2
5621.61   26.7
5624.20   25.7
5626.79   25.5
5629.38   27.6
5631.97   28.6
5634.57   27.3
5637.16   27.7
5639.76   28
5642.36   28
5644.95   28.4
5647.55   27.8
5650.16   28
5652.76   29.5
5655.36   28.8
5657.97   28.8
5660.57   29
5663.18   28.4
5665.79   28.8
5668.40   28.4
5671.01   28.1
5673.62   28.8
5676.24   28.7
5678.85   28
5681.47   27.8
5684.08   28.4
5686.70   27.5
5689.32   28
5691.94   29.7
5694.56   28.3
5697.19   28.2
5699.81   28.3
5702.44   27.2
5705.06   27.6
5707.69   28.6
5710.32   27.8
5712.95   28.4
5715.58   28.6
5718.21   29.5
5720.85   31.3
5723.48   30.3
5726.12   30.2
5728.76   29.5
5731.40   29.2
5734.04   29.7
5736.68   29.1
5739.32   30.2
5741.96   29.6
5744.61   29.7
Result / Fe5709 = 0.6 Angstrom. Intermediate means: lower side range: 28.3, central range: 28.4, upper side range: 29.7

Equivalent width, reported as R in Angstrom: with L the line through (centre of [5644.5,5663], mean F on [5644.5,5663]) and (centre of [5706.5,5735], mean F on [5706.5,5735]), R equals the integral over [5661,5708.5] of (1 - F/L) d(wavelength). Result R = 1.12 Angstrom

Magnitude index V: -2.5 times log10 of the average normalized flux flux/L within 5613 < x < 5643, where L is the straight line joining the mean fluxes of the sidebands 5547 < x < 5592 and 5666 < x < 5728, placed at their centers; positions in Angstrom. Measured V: 0.047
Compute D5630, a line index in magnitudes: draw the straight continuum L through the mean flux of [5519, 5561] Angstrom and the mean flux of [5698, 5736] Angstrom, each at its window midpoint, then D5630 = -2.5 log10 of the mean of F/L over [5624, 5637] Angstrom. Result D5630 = 0.068 mag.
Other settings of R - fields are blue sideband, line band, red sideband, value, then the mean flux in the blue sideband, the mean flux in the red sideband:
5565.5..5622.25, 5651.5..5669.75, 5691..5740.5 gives 0.0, 28.6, 29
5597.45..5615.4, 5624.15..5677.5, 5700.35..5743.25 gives 2.2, 29.4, 29.2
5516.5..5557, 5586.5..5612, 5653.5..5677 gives -0.1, 28.7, 28.7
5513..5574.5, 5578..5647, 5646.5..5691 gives 0.9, 28.6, 28.4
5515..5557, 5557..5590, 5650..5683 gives 0.2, 28.7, 28.6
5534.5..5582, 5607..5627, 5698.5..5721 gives 0.7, 28.9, 28.4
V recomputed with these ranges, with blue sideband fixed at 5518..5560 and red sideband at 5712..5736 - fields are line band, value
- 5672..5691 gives 0.05 mag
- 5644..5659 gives 0.03 mag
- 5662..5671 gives 0.03 mag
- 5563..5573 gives 0.02 mag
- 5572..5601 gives 0.02 mag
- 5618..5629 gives 0.10 mag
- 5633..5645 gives 0.05 mag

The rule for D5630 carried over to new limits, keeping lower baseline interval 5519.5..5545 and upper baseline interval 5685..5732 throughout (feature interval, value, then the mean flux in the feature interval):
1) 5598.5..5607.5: -0.05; 29.8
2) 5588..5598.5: 0.02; 28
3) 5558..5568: 0.00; 28.4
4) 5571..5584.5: -0.02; 28.9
